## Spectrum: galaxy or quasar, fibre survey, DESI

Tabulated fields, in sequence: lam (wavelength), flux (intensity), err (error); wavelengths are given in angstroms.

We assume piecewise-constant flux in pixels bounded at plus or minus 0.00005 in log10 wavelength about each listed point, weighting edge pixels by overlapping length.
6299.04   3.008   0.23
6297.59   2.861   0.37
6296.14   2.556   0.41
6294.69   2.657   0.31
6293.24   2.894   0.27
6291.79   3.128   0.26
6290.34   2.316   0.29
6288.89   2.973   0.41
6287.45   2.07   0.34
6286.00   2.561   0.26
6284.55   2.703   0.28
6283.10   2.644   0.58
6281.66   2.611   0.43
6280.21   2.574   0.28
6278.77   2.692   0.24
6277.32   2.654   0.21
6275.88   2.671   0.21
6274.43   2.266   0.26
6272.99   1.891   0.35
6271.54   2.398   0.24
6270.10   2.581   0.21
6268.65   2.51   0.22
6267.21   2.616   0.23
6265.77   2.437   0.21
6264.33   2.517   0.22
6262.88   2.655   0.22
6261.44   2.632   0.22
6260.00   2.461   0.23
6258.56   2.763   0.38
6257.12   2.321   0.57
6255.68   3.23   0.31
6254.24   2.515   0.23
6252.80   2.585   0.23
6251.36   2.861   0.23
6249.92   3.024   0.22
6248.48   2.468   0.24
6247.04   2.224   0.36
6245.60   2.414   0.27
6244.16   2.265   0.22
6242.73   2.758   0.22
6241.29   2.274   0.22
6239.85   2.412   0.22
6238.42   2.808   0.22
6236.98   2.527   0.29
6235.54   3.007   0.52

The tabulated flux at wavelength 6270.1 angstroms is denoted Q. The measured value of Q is 2.581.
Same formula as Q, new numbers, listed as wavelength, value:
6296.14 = 2.556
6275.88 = 2.671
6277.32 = 2.654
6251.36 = 2.861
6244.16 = 2.265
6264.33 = 2.517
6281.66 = 2.611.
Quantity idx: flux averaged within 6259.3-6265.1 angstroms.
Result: 2.56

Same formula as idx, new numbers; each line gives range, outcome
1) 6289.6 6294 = 2.78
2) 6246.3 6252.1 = 2.64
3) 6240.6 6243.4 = 2.51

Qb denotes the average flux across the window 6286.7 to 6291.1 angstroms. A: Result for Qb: 2.46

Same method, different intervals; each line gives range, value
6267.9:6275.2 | 2.33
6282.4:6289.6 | 2.59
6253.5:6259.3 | 2.71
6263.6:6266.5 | 2.48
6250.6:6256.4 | 2.8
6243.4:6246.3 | 2.35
